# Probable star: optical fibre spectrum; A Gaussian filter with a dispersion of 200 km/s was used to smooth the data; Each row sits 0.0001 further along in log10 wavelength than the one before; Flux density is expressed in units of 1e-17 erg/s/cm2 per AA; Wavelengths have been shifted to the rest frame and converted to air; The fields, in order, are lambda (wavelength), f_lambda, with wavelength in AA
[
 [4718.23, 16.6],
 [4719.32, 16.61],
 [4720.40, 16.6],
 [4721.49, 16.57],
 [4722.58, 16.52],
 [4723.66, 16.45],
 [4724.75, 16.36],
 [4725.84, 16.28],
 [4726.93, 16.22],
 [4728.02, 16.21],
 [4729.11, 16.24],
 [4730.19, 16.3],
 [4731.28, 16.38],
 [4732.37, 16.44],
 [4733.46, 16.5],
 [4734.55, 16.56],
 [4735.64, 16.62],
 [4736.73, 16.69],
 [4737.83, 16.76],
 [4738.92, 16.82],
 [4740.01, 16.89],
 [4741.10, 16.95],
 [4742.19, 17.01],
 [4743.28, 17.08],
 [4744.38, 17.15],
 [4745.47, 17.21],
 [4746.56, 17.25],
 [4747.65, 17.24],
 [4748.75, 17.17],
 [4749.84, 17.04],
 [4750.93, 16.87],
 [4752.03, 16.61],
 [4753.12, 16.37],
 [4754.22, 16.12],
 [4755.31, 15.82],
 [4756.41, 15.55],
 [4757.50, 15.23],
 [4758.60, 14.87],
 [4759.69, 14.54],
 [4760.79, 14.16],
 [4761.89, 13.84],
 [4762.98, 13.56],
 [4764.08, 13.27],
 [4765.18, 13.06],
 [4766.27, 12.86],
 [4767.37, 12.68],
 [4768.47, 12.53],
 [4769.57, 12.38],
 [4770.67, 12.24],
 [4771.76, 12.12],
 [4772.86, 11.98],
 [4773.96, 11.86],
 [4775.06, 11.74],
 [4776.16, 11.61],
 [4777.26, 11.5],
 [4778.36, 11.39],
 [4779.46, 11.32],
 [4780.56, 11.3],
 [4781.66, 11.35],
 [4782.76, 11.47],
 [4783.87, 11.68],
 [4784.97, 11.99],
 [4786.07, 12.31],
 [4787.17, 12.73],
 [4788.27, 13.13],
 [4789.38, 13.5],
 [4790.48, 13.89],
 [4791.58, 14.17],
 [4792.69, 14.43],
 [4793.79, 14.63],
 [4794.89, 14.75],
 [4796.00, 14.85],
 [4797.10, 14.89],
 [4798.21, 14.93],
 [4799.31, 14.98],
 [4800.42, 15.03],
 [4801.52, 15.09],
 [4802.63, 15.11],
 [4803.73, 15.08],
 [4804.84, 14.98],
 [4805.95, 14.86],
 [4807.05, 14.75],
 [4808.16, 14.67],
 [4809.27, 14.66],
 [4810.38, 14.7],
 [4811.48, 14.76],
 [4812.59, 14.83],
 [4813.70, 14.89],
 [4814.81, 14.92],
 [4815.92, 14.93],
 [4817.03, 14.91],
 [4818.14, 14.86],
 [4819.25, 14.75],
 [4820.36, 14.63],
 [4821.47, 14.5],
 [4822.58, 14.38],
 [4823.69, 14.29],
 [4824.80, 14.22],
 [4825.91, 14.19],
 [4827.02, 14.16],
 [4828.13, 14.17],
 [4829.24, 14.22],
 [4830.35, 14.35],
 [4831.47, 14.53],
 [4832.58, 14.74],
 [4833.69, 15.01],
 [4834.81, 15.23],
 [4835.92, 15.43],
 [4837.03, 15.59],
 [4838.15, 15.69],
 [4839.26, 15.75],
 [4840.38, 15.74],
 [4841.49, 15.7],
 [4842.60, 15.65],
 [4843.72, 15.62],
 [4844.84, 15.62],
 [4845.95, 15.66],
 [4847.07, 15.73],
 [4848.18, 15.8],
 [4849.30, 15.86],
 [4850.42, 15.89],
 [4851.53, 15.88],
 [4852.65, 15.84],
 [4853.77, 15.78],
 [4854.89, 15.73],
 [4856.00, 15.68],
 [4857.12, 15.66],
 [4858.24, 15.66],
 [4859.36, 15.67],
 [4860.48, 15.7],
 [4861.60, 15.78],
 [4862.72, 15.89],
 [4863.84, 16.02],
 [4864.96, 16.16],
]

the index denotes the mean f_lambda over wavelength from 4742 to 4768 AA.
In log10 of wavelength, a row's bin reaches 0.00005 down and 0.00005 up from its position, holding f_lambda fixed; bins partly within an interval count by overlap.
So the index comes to 15.5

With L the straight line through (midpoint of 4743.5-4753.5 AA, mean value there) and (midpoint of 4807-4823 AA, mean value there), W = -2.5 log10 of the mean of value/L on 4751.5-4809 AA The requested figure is 0.165 mag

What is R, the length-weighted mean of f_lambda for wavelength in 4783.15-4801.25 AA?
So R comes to 13.9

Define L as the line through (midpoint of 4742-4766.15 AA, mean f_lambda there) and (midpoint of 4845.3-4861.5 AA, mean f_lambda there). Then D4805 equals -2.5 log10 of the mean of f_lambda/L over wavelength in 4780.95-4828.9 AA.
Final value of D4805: 0.11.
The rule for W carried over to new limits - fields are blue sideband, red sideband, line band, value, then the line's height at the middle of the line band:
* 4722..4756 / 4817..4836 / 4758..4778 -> 0.239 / 16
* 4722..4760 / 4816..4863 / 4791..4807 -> 0.064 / 15.7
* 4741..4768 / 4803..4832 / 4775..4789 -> 0.268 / 15.1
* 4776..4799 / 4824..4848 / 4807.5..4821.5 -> -0.045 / 14.2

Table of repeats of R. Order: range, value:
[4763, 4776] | 12.4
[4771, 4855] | 14.3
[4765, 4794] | 12.4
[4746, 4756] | 16.7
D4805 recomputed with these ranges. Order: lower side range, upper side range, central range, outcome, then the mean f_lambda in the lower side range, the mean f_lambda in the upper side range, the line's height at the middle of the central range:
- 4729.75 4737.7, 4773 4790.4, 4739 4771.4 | -0.057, 16.5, 12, 14.5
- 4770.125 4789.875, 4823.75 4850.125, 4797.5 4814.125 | -0.114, 12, 15.2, 13.4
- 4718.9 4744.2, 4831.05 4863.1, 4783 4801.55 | 0.160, 16.6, 15.6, 16.1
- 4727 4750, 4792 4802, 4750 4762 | 0.044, 16.8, 14.8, 16.2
